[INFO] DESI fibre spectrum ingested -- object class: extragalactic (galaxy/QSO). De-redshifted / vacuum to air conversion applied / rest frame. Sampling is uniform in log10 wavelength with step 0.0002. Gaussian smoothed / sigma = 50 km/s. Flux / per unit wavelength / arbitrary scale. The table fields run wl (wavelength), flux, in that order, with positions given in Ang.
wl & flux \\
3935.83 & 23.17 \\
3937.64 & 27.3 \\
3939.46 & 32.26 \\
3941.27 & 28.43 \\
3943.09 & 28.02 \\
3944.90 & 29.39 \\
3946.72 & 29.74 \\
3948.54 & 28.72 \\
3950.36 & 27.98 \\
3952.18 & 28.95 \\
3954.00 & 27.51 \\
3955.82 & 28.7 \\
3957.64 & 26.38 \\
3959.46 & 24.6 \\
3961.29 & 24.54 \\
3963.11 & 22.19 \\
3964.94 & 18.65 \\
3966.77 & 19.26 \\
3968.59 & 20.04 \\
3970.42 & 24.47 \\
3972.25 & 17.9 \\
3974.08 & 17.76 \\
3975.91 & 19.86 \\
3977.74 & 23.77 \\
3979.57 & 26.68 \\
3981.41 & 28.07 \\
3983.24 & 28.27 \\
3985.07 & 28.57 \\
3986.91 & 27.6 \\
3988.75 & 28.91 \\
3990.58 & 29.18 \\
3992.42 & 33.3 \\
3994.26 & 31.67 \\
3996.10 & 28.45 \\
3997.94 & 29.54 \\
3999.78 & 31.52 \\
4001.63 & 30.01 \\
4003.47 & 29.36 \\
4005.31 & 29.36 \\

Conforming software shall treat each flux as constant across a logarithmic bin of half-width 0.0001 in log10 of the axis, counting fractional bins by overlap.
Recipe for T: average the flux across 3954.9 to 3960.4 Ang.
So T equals 26.6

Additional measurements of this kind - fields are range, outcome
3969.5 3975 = 20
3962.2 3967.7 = 20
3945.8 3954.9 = 28.6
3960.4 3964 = 23.4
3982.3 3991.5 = 28.5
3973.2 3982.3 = 23.2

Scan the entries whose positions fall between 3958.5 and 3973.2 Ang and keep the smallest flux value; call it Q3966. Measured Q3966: 17.9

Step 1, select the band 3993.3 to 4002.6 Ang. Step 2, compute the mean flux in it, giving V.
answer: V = 30.2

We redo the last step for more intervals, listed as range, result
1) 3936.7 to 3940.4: 29.7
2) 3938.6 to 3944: 29.6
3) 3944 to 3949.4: 29.3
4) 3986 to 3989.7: 28.3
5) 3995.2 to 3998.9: 29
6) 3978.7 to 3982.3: 27.3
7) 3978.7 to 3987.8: 27.8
